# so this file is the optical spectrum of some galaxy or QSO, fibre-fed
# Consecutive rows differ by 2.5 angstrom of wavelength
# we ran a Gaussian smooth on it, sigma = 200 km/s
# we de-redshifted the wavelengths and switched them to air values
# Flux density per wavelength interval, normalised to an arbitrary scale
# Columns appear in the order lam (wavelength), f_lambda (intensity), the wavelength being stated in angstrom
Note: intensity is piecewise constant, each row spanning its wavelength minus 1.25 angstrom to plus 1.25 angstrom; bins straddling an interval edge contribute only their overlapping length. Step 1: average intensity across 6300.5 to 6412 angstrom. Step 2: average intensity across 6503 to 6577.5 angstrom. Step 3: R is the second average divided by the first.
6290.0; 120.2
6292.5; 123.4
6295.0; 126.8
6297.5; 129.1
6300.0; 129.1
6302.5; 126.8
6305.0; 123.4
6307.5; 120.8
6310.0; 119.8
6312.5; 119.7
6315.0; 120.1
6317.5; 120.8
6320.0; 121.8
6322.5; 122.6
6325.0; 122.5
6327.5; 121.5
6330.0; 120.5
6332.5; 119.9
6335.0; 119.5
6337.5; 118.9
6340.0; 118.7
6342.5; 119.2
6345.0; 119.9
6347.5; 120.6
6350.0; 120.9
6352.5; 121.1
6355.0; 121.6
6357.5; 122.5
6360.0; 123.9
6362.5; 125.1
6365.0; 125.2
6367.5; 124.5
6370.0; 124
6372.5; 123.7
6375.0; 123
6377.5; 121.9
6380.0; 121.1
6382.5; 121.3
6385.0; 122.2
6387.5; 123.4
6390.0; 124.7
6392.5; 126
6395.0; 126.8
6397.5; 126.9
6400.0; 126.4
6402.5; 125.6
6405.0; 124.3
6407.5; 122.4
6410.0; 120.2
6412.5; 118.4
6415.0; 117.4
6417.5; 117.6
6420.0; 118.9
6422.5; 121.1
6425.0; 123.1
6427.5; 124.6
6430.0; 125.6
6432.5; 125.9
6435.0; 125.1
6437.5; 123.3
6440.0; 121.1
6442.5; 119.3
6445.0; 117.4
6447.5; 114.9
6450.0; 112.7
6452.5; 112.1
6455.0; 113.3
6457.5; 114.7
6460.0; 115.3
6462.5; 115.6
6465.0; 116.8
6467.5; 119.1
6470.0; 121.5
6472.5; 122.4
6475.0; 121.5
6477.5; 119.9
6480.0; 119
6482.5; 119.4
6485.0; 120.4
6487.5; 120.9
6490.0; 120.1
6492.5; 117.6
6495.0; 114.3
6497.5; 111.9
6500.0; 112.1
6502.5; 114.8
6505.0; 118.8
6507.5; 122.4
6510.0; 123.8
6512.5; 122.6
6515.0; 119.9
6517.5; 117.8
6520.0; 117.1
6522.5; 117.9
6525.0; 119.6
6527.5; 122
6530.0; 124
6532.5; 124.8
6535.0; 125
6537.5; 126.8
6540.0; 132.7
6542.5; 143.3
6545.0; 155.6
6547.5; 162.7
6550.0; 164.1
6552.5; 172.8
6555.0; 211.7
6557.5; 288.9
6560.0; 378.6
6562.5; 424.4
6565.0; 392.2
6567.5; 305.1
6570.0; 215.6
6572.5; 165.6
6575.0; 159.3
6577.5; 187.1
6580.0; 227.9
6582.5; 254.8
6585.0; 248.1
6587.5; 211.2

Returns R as 1.5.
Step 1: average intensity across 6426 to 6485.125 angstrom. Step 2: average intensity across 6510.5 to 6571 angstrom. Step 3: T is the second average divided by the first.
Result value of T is 1.56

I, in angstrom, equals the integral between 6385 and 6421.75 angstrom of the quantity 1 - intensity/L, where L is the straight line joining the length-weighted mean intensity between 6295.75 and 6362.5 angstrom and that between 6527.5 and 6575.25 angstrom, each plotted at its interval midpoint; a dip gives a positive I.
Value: 6.8 angstrom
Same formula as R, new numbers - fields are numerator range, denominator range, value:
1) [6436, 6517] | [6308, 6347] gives 0.98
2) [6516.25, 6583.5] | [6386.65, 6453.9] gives 1.59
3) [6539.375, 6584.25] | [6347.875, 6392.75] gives 1.88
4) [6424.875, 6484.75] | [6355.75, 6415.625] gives 0.97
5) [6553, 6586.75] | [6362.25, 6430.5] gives 2.14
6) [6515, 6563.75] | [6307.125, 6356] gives 1.44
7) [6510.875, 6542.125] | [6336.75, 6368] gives 1.01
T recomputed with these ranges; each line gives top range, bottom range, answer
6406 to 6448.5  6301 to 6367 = 1.00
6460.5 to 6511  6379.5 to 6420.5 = 0.97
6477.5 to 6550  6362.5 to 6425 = 1.01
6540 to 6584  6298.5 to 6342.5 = 1.92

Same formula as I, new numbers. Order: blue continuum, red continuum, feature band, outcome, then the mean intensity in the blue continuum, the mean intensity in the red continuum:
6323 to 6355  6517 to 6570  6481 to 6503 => 7.3 angstrom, 120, 193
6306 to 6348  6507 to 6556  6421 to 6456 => 2.4 angstrom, 120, 136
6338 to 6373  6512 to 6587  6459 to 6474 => 4.0 angstrom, 122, 192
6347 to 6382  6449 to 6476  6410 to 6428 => -0.1 angstrom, 123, 117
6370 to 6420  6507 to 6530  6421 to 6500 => 1.7 angstrom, 123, 120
